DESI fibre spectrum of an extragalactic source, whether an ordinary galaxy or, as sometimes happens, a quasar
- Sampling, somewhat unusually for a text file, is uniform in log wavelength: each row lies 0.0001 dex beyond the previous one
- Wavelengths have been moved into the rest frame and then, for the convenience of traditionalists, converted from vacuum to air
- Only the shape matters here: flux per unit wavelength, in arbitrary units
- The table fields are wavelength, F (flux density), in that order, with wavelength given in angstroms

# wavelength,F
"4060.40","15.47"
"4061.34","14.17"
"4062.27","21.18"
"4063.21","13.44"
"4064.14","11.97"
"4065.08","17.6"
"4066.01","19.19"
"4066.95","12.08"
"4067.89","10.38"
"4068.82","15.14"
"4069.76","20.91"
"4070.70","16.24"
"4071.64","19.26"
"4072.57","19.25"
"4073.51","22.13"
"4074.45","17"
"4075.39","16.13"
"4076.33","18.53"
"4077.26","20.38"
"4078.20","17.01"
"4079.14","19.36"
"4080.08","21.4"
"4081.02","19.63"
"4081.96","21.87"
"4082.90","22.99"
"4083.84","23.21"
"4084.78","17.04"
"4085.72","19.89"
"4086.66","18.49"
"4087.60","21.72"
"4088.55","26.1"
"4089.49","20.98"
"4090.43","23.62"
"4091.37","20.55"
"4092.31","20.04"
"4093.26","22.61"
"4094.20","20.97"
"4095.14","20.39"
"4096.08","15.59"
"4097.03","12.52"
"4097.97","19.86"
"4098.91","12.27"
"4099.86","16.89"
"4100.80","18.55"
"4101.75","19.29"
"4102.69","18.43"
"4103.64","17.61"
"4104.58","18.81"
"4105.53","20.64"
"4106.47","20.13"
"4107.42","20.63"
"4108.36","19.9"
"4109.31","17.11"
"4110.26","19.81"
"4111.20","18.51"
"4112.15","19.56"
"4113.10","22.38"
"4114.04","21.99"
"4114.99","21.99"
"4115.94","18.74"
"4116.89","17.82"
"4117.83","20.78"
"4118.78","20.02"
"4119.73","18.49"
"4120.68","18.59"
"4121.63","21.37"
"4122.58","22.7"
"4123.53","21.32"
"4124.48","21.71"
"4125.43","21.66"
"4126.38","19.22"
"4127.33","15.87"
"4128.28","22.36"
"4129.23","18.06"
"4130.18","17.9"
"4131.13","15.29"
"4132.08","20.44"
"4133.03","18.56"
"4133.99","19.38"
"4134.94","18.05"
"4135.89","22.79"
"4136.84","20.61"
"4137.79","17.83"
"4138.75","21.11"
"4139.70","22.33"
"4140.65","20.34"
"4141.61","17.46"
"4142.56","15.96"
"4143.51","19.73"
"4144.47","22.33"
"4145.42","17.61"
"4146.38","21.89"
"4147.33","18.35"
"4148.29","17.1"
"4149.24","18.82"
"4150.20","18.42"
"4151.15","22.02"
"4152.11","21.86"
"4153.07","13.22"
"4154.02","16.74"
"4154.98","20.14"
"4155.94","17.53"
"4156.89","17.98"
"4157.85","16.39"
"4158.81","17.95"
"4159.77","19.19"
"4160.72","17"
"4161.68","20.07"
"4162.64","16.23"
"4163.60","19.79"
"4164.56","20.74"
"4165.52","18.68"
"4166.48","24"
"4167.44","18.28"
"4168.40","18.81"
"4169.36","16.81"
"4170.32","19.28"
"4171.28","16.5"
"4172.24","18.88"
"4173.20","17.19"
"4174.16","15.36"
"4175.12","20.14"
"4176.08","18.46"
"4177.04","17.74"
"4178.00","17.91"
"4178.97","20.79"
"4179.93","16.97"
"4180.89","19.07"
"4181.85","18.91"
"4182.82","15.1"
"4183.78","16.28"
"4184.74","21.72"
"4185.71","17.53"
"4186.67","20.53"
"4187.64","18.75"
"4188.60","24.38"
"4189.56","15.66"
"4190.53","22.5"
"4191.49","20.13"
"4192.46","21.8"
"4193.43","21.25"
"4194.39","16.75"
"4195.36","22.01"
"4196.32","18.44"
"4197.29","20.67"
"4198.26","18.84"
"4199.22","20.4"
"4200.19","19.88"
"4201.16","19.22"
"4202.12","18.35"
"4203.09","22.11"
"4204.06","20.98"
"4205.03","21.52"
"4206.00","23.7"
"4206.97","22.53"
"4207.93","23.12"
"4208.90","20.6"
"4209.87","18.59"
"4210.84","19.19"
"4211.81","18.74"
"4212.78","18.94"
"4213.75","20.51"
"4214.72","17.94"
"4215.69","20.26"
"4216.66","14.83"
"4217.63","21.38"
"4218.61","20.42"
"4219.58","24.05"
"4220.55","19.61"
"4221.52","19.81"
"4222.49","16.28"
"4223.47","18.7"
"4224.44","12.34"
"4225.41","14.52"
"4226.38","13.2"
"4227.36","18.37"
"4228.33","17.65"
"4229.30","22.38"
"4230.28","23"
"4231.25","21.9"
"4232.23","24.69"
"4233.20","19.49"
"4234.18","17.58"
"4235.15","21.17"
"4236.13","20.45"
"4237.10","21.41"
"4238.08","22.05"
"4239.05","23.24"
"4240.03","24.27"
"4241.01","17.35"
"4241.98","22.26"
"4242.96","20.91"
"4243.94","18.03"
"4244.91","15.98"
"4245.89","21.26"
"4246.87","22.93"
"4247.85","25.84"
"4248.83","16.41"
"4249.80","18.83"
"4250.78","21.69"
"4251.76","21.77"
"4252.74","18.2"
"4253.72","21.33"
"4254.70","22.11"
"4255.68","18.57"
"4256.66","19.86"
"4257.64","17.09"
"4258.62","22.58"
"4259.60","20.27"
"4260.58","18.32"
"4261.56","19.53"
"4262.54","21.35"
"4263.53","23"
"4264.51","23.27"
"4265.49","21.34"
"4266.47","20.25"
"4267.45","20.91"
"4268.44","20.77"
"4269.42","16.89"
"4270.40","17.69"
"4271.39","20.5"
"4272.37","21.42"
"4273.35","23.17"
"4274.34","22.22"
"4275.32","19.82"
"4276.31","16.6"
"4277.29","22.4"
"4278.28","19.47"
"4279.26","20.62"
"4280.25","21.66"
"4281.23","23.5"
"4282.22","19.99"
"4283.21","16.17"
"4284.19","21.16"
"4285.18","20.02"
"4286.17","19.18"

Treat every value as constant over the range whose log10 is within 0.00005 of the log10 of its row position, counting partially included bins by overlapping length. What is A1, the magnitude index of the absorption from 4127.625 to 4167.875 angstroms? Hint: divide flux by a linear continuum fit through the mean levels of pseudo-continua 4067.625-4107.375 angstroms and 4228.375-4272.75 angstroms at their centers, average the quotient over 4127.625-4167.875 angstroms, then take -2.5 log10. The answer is 0.04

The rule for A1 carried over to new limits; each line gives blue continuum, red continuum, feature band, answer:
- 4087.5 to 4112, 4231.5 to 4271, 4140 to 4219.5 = 0.04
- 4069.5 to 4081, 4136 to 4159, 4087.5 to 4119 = -0.03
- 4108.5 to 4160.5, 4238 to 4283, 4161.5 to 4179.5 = 0.06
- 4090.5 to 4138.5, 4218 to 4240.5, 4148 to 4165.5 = 0.06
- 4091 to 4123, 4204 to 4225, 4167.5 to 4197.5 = 0.04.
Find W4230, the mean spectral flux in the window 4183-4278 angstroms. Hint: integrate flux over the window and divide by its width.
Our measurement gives 20.1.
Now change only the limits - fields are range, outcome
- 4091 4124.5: 19.4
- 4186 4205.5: 20.2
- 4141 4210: 19.2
